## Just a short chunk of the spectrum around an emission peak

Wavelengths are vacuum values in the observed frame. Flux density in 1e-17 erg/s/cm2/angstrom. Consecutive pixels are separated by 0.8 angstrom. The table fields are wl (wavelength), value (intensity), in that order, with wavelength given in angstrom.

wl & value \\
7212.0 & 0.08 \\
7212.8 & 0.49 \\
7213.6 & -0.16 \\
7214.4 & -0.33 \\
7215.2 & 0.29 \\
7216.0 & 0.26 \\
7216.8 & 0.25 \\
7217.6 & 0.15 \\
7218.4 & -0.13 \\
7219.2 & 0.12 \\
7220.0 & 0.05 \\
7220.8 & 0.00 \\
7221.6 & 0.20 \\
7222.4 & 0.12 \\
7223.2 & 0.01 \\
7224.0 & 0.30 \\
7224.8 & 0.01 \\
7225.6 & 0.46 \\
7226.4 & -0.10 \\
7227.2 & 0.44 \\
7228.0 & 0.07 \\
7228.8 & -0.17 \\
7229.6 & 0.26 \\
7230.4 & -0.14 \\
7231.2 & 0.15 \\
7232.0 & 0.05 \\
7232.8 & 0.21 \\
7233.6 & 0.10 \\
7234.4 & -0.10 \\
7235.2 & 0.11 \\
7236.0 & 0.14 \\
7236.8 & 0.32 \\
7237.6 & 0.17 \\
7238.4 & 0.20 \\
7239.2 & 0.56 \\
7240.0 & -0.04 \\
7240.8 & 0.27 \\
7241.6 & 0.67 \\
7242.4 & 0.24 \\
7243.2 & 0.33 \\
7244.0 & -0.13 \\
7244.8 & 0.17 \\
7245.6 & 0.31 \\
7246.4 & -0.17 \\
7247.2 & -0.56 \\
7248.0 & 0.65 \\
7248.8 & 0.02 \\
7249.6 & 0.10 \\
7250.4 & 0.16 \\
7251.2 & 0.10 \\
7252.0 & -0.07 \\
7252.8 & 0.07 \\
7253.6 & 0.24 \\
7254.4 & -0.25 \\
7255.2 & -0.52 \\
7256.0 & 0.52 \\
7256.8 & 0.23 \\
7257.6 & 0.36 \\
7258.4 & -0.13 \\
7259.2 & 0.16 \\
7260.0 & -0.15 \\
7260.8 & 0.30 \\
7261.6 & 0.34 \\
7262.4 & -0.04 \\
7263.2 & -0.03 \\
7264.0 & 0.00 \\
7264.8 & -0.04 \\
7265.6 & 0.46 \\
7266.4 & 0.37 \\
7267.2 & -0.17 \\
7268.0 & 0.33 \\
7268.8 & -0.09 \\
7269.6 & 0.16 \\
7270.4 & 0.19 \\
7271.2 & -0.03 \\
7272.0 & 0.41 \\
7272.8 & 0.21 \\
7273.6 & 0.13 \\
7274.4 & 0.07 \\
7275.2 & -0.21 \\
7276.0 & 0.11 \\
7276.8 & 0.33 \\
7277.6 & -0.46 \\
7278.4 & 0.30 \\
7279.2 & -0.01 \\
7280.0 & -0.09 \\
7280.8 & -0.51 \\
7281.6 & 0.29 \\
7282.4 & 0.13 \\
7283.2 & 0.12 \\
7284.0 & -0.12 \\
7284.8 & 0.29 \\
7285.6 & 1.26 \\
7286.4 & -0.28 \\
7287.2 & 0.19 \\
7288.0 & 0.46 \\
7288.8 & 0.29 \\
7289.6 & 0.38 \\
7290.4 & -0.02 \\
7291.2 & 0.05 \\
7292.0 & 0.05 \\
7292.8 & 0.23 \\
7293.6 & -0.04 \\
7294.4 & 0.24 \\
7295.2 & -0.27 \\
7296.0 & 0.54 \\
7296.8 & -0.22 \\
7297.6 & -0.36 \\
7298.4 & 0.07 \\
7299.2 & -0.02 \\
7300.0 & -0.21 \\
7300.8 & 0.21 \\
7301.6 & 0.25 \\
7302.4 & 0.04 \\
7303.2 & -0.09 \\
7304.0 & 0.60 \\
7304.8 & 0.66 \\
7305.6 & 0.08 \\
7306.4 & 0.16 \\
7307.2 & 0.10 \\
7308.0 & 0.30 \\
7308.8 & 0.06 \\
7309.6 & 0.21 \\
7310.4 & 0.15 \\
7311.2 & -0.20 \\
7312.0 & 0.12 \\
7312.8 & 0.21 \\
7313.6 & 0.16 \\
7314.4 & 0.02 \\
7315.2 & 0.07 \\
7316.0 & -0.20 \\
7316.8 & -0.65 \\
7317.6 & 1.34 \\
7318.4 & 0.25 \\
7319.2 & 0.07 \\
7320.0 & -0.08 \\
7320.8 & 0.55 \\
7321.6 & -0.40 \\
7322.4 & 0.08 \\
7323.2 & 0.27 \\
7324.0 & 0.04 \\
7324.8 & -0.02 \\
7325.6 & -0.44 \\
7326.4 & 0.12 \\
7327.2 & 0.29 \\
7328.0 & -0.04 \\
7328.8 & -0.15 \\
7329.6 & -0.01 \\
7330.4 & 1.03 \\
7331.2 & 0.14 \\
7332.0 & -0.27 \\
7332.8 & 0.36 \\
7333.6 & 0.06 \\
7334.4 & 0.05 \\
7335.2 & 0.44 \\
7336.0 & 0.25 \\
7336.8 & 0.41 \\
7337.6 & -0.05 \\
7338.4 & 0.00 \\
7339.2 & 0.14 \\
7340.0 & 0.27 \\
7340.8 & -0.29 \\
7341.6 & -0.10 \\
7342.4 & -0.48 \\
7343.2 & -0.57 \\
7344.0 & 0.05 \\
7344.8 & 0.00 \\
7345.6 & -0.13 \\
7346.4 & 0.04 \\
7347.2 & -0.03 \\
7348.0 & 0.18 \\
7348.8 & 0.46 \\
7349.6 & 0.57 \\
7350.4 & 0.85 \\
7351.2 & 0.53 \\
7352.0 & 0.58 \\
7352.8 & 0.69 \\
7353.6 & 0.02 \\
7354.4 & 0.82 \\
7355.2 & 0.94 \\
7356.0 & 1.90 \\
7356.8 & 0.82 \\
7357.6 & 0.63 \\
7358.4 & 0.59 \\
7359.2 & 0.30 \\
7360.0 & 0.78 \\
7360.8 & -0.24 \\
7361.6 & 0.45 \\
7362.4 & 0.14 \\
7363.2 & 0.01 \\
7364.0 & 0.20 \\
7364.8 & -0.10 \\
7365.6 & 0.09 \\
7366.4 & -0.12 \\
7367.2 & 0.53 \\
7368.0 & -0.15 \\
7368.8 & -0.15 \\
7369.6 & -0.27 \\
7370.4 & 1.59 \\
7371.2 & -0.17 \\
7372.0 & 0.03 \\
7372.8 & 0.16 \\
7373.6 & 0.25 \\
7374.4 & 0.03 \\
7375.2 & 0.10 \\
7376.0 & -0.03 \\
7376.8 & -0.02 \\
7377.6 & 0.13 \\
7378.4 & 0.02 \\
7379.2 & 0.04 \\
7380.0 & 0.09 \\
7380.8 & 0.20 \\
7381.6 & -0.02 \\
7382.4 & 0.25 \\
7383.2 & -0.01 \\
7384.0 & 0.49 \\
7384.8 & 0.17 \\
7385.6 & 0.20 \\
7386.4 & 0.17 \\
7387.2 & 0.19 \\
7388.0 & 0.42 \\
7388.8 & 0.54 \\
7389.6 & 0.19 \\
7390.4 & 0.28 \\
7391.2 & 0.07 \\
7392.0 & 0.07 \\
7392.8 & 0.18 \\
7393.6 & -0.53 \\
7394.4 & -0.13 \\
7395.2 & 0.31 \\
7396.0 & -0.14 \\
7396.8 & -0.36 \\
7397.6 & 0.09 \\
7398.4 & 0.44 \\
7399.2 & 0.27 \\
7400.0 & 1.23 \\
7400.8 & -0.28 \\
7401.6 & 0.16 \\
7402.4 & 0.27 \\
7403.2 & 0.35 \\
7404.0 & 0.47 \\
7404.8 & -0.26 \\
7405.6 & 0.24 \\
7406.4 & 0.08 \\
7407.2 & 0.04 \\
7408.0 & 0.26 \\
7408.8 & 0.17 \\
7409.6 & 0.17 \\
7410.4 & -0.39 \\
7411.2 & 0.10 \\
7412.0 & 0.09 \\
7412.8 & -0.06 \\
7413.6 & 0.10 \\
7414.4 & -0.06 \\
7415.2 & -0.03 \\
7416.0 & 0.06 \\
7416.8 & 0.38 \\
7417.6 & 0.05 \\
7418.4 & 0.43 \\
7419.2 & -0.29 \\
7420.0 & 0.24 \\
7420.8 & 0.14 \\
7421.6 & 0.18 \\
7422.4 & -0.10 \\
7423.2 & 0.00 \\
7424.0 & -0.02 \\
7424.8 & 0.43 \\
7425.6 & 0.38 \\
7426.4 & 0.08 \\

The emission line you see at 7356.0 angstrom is [O II]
